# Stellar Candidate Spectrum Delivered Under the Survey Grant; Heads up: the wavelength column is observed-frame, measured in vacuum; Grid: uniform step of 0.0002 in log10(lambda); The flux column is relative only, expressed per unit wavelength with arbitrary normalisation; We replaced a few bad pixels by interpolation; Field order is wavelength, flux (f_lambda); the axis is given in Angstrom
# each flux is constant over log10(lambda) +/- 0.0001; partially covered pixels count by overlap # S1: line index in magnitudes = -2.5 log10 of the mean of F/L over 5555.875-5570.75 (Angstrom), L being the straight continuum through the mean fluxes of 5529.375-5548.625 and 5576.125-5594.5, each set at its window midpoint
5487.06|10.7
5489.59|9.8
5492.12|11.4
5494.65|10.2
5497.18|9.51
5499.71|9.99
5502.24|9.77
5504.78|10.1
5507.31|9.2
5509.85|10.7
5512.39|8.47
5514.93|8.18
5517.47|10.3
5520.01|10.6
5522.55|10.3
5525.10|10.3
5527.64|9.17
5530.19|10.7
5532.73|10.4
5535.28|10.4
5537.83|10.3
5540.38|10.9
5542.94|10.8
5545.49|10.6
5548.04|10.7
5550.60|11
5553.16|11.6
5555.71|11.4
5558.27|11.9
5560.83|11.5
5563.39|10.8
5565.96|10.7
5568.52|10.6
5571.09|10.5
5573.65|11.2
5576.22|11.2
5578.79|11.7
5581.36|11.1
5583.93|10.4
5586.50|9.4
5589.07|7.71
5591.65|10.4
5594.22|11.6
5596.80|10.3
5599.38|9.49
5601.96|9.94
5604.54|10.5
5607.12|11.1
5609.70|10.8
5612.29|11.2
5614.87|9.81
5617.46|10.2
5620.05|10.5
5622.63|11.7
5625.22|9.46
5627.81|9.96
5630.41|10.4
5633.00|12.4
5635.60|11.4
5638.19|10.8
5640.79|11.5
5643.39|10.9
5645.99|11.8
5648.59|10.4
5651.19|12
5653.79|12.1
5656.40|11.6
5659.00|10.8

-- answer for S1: -0.06 mag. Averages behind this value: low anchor 10.6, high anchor 10.3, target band 11.1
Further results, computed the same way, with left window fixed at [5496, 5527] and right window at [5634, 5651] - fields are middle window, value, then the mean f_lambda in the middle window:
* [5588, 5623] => 0.05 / 10.4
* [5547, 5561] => -0.11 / 11.3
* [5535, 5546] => -0.05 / 10.6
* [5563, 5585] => -0.05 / 10.9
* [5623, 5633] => 0.06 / 10.4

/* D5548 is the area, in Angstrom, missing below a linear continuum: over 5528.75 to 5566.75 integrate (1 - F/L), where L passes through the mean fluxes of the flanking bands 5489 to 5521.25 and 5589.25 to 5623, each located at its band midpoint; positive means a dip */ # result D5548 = -3.0 Angstrom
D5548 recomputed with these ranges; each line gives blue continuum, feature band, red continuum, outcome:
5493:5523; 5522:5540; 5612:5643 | -0.51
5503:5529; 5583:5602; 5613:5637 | 0.90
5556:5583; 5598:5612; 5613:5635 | 0.46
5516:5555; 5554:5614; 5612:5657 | 0.50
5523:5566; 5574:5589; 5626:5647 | 0.49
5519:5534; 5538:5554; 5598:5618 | -0.93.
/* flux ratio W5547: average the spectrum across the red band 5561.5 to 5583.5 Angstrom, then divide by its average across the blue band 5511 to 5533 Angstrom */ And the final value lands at 1.12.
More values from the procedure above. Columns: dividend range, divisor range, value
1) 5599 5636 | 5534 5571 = 0.97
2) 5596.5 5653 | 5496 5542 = 1.08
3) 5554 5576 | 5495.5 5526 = 1.13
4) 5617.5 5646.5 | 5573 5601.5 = 1.05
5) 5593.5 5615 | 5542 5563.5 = 0.94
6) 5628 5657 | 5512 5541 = 1.13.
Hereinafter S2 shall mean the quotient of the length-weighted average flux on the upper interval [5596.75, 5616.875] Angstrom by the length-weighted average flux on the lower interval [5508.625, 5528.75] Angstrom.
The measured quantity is 1.1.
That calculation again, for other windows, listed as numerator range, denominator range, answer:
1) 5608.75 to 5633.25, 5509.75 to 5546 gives 1.04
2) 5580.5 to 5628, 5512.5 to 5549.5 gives 1.01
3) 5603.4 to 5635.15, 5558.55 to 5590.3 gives 1.01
